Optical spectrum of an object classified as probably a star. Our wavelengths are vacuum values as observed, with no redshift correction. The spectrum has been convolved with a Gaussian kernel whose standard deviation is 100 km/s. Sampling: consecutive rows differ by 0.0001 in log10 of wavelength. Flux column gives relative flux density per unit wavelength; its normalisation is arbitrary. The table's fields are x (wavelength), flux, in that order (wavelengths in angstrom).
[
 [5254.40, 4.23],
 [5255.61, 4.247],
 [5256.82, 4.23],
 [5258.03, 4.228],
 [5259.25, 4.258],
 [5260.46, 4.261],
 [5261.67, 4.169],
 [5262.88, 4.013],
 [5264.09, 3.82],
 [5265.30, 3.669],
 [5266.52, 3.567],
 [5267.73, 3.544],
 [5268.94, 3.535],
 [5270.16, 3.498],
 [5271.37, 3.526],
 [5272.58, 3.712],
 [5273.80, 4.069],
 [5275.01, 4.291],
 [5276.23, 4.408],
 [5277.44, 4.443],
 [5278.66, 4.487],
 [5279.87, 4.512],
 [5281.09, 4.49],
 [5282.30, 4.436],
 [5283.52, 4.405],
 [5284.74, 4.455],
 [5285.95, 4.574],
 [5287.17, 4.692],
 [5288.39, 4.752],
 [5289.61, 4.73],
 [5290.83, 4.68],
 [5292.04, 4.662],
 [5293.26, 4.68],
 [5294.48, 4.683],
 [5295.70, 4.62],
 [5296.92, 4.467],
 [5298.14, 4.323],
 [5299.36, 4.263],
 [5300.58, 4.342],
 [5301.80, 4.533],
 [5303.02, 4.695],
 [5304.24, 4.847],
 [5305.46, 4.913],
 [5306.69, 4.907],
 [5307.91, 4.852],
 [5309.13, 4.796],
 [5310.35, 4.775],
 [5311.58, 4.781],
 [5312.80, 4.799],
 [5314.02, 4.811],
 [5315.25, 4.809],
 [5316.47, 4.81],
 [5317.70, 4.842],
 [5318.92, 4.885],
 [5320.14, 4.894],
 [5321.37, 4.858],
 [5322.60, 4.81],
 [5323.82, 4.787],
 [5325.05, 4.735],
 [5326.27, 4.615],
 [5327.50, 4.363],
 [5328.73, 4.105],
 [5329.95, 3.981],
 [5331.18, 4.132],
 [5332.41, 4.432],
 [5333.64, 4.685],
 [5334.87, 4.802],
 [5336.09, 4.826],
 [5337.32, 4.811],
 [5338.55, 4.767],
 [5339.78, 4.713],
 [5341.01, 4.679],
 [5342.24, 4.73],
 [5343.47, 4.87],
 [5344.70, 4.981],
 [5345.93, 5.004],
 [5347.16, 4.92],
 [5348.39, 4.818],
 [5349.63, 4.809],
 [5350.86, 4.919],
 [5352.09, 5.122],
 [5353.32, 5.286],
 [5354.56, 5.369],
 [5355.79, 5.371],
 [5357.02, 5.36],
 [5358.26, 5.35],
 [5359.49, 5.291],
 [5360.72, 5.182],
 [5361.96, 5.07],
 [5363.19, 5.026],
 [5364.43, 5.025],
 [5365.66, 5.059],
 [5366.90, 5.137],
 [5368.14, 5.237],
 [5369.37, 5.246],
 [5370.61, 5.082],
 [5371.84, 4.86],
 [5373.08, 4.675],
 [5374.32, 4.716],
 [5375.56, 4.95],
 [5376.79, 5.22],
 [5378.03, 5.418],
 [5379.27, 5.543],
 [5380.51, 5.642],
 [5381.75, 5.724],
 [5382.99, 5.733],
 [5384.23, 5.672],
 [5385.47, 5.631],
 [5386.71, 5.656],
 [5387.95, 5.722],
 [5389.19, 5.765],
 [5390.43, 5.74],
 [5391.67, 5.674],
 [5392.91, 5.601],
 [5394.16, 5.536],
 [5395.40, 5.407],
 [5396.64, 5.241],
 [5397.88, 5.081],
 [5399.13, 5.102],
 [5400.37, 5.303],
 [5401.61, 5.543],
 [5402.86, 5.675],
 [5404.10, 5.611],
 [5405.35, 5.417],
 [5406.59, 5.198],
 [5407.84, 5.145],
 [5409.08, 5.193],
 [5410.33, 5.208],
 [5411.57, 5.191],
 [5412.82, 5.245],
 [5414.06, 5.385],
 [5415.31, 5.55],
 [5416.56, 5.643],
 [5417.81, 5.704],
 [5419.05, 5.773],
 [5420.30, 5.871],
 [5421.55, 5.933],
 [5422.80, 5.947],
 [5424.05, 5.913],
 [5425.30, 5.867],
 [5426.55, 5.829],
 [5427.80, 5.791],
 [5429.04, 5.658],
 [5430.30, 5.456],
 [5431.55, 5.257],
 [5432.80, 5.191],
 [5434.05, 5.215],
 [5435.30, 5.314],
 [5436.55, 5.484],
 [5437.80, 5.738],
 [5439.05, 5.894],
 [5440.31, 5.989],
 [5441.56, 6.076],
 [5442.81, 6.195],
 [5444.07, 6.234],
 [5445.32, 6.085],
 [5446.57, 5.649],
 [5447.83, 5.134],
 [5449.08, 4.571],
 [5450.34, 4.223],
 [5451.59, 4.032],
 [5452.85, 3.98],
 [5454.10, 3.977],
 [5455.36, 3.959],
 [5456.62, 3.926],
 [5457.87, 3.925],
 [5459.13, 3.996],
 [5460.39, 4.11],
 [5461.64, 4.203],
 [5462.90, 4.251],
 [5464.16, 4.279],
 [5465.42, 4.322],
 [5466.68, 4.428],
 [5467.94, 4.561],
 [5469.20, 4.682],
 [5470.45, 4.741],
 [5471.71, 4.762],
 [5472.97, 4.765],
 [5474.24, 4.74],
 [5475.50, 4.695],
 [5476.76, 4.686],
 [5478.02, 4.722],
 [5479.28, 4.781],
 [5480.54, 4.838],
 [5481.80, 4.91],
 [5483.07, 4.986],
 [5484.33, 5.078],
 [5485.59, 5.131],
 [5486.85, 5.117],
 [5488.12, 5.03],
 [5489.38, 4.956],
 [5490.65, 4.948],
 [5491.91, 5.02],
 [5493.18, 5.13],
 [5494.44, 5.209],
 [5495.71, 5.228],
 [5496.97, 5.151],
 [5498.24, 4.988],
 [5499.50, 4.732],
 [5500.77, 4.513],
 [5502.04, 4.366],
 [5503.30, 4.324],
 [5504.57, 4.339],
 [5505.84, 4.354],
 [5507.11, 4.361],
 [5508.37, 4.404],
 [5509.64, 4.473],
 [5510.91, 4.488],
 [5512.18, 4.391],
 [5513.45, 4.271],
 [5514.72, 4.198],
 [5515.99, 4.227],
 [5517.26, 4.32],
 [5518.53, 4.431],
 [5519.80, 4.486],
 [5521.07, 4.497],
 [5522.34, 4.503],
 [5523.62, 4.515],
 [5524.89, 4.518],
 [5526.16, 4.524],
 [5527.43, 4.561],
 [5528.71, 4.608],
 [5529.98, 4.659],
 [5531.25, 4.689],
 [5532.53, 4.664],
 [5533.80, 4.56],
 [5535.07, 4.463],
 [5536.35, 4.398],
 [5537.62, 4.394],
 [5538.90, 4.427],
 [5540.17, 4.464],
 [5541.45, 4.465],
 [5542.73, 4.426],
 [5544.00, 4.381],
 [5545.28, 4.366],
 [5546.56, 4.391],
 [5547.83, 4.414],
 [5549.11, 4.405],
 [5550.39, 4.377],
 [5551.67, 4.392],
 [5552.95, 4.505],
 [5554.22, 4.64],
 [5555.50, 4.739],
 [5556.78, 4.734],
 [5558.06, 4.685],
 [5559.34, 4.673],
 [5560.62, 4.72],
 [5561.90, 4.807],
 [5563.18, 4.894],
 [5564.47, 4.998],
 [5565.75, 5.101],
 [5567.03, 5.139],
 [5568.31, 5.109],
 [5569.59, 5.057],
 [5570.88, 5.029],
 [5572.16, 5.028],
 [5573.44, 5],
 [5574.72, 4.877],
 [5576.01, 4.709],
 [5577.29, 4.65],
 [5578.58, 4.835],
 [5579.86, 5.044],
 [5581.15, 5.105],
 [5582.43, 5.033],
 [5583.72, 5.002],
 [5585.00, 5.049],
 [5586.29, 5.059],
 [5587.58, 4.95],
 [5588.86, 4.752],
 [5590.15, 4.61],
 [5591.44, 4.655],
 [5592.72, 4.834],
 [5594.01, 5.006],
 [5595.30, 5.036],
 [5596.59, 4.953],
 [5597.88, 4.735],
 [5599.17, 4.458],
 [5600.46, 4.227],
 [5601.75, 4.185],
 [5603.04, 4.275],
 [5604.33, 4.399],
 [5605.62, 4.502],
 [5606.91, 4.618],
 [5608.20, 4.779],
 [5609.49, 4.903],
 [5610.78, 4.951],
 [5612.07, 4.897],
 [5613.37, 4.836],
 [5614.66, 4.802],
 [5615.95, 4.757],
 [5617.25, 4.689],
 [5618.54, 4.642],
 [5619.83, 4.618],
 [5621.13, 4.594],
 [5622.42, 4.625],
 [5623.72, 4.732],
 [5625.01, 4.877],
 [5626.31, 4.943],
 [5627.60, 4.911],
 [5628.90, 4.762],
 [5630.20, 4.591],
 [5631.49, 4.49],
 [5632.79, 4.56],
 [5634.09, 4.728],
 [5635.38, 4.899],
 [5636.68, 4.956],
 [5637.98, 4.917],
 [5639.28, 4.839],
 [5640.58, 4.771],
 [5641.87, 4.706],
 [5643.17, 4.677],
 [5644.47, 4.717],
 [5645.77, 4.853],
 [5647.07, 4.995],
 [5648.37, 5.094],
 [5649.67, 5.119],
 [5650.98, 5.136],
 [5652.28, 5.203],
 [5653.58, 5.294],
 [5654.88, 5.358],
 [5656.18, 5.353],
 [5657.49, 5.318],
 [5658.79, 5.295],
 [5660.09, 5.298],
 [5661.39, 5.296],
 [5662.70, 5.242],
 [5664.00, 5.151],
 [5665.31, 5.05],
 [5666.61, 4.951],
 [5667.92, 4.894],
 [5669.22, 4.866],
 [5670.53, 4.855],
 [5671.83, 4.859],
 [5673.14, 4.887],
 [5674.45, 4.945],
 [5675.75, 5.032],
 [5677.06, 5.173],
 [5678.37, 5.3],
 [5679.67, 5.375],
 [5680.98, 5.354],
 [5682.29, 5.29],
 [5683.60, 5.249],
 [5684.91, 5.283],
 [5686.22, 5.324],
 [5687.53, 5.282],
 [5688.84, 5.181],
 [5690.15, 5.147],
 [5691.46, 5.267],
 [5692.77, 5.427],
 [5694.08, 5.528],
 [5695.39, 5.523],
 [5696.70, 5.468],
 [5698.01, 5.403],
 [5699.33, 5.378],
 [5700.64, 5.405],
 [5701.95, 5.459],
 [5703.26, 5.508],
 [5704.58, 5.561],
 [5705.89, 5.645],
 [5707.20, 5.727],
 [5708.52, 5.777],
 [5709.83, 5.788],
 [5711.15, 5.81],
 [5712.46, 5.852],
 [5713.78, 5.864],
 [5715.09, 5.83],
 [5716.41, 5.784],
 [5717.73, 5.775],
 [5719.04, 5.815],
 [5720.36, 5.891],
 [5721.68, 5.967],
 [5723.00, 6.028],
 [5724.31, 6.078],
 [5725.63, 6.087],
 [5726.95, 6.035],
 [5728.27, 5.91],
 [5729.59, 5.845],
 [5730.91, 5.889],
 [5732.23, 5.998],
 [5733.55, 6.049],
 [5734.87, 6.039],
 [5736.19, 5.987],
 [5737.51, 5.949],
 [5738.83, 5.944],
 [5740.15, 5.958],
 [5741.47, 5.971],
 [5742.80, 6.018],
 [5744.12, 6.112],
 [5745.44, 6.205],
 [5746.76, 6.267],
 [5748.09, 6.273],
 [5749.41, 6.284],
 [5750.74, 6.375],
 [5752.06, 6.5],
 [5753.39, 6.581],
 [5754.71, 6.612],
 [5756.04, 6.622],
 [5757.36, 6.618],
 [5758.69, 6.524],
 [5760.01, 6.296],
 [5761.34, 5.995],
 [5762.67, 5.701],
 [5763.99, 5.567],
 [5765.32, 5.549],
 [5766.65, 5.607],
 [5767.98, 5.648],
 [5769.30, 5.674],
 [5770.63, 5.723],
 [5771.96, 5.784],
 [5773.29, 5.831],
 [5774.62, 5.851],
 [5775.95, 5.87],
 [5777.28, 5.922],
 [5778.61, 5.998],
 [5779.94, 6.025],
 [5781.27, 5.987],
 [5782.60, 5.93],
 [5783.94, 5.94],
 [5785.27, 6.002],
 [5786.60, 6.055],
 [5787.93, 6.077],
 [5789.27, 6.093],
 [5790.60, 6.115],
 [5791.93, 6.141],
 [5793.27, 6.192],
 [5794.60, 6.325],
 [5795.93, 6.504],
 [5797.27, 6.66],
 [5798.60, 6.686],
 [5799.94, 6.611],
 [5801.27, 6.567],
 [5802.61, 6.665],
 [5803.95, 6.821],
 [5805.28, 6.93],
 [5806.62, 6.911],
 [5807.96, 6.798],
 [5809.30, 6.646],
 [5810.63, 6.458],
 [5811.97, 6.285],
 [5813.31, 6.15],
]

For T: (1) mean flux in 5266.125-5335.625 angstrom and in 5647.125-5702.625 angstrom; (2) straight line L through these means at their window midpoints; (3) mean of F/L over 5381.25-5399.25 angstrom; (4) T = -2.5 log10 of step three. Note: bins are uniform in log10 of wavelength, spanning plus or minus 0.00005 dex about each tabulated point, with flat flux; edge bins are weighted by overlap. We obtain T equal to -0.19 mag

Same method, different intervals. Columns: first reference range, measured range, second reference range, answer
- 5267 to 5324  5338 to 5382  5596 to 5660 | -0.113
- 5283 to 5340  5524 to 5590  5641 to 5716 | 0.079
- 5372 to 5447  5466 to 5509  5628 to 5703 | 0.133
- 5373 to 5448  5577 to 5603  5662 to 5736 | 0.153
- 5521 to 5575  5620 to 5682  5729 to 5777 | 0.079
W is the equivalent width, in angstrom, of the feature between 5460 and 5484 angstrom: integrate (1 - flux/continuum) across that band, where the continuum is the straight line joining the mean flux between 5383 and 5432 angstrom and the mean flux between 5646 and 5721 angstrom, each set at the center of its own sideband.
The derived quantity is 3.9 angstrom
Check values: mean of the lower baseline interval 5.55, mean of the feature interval 4.61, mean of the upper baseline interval 5.35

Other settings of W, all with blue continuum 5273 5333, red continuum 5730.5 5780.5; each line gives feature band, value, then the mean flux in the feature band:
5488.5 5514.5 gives 2.7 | 4.68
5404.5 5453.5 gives -4.6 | 5.47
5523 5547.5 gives 3.9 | 4.5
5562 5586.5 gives 2.2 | 4.98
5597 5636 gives 6.5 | 4.67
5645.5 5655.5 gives 1.0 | 5.14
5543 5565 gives 3.3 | 4.59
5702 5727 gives 0.4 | 5.82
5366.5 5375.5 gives -0.3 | 4.99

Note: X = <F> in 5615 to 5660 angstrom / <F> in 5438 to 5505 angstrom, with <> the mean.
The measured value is 1.02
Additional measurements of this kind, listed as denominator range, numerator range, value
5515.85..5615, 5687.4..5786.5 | 1.26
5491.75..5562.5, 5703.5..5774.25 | 1.31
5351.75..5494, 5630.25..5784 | 1.08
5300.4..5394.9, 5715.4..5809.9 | 1.23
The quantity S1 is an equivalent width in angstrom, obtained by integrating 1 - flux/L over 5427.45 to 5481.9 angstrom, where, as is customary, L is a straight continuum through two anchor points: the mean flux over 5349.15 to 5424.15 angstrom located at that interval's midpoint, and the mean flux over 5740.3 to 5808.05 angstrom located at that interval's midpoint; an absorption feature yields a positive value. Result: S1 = 6.1 angstrom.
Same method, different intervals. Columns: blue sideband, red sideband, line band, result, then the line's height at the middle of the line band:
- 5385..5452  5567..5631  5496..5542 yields 5.53 angstrom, 5.11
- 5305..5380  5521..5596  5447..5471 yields 2.55 angstrom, 4.8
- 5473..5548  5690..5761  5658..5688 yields 2.50 angstrom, 5.61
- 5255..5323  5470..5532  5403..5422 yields -3.72 angstrom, 4.58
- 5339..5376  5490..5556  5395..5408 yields -1.18 angstrom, 4.9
